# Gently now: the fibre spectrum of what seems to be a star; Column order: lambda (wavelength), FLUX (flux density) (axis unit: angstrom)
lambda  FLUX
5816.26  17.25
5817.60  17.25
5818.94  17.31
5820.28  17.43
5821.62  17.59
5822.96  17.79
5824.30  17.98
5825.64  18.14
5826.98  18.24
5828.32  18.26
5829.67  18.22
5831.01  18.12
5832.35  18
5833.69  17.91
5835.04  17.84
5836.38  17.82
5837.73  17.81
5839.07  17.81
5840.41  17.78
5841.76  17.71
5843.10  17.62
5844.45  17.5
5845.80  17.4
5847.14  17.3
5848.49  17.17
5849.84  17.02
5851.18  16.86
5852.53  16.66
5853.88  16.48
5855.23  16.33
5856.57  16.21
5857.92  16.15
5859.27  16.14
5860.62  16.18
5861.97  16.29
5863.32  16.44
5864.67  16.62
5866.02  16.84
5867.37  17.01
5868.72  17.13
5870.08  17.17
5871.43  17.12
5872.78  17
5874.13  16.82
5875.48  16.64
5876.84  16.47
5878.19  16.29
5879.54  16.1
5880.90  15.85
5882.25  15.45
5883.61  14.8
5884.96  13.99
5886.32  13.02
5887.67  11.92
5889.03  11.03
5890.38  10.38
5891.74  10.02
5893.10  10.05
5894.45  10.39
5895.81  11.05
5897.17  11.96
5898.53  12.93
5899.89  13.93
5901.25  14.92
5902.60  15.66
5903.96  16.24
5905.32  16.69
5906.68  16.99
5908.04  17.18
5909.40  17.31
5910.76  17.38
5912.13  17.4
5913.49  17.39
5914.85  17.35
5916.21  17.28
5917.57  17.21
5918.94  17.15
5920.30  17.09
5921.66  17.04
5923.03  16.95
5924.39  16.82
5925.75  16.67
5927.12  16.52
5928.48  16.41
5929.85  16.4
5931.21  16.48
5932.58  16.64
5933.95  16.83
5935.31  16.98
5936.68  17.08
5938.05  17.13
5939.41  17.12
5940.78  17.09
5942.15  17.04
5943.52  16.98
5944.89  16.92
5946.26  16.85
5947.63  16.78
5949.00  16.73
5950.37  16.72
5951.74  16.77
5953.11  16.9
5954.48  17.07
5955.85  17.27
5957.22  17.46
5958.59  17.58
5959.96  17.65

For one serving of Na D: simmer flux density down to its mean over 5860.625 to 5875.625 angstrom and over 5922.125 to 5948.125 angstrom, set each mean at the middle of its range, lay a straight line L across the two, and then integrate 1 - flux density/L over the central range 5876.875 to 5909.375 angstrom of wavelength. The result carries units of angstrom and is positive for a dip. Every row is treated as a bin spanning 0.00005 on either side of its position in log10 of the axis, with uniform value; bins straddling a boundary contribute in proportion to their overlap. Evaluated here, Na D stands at 5.6 angstrom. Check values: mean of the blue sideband 16.8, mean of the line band 13.9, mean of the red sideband 16.8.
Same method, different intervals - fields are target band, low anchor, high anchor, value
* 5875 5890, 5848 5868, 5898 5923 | 1.79 angstrom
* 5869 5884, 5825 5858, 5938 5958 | 0.81 angstrom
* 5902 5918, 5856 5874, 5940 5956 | -0.21 angstrom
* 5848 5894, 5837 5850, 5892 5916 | 2.73 angstrom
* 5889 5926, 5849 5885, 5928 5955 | 3.36 angstrom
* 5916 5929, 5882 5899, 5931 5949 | -1.51 angstrom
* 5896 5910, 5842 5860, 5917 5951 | 1.36 angstrom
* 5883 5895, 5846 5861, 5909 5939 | 3.63 angstrom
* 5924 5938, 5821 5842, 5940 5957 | 0.32 angstrom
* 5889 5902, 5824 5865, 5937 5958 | 4.11 angstrom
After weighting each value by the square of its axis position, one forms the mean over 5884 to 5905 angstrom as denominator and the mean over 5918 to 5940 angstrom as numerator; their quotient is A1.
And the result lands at 1.35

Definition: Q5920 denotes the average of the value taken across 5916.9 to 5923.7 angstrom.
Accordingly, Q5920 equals 17.1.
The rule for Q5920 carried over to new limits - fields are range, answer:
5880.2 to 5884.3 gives 15.4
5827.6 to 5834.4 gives 18.1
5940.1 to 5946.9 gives 17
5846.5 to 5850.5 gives 17.1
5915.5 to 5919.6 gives 17.2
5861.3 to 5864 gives 16.4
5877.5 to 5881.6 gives 16.1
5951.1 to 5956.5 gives 17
